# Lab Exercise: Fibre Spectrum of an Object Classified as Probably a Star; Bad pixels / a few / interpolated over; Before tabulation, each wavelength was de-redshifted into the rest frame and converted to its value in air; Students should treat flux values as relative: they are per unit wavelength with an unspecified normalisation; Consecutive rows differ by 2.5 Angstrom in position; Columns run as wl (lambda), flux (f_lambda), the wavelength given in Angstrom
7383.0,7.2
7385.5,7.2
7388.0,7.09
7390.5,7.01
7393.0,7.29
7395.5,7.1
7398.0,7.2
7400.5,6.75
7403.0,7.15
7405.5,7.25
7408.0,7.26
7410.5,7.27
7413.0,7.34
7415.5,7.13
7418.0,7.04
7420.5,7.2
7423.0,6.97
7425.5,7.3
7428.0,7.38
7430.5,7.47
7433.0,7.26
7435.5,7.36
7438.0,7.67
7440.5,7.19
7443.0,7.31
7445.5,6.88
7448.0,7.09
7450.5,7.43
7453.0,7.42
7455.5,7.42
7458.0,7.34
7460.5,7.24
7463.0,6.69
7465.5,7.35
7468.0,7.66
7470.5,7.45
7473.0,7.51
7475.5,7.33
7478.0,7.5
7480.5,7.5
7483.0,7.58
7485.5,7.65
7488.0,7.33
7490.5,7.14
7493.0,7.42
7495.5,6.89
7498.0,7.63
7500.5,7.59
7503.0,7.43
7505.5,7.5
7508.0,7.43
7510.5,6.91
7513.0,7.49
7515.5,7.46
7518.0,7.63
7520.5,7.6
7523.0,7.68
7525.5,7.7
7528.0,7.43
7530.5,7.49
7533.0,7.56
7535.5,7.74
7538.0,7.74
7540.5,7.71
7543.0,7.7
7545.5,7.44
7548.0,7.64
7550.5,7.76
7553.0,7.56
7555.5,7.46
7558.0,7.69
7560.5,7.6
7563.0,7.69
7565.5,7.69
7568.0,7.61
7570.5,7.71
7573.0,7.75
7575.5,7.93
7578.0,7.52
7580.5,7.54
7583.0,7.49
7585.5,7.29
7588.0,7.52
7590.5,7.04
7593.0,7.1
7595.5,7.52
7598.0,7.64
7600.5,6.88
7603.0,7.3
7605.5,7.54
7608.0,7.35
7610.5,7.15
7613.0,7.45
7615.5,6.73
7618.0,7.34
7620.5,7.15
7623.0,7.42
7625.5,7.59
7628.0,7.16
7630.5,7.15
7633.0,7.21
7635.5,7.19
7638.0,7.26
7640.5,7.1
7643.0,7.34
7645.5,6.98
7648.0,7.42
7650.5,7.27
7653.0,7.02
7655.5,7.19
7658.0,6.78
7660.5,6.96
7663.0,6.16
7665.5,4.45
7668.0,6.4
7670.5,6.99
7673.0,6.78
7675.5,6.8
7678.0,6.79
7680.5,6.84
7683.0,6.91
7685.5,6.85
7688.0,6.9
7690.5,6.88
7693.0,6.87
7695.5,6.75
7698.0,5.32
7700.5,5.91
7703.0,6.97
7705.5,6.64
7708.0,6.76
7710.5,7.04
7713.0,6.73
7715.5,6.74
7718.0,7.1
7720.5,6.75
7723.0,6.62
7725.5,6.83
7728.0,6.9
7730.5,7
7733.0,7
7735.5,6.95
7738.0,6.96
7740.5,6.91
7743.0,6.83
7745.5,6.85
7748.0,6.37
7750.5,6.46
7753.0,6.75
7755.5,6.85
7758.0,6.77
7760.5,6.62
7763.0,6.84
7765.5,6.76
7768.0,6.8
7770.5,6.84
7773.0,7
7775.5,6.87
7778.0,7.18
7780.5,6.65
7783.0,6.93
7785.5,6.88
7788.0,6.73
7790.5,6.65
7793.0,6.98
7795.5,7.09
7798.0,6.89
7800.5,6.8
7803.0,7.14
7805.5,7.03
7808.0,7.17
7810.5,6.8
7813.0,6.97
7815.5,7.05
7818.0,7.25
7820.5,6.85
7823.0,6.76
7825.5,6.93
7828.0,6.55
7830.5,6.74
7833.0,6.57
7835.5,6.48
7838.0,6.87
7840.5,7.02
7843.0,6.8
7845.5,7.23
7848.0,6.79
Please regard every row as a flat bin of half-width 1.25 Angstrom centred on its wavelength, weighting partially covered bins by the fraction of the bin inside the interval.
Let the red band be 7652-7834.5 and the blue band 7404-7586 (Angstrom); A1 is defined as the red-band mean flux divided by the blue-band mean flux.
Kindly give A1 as 0.9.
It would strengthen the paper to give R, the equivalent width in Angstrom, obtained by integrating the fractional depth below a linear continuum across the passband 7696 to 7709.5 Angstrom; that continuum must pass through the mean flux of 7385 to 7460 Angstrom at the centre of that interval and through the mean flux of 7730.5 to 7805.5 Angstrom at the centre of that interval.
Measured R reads 1.1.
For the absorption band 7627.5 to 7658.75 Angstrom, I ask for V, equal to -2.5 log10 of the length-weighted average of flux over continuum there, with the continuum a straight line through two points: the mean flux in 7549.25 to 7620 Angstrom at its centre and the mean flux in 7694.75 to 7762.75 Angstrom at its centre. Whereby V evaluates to 0.00 mag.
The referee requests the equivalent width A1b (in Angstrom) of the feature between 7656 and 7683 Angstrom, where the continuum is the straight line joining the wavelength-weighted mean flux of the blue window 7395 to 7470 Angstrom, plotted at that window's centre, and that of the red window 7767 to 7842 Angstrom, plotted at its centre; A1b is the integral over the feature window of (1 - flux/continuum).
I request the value 1.8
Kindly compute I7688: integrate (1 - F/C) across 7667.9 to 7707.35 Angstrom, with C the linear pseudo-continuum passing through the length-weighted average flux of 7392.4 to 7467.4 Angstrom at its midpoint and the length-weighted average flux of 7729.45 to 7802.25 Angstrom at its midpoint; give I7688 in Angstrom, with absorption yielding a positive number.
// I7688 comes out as 1.5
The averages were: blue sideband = 7.23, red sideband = 6.84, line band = 6.67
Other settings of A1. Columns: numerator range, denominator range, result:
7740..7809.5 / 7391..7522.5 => 0.94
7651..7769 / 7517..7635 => 0.90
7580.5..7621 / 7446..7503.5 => 0.99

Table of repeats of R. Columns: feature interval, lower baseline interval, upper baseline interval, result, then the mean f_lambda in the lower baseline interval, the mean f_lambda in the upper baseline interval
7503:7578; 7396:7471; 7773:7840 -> -4.7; 7.25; 6.88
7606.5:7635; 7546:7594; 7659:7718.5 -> -0.4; 7.56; 6.6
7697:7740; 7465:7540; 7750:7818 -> 1.8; 7.48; 6.88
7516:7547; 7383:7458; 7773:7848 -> -2.1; 7.22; 6.89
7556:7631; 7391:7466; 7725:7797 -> -4.2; 7.22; 6.84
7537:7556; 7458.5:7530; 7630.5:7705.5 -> -1.1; 7.42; 6.77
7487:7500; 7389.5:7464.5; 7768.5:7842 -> -0.3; 7.21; 6.88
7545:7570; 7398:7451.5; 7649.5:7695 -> -2.4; 7.22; 6.71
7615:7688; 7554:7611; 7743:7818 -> 3.3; 7.48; 6.86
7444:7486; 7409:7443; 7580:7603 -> -0.4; 7.28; 7.33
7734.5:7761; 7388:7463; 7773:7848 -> 0.7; 7.22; 6.89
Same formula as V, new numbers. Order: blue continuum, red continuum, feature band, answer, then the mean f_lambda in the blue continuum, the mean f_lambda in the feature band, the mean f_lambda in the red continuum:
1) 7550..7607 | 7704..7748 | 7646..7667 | 0.078 mag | 7.51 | 6.66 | 6.85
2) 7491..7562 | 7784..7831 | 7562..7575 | -0.038 mag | 7.53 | 7.7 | 6.91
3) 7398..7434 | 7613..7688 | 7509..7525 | -0.057 mag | 7.2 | 7.47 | 6.95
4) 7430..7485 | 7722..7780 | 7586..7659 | -0.028 mag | 7.35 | 7.24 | 6.82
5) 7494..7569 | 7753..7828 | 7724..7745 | 0.018 mag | 7.55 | 6.92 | 6.89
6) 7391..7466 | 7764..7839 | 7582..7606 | -0.039 mag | 7.22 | 7.32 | 6.87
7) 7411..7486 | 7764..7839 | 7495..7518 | -0.023 mag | 7.32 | 7.4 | 6.87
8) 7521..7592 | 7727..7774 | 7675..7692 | 0.035 mag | 7.59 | 6.86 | 6.81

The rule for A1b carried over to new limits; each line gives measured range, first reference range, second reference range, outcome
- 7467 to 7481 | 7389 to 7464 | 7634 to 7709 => -0.7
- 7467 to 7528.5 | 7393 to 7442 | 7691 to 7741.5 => -3.1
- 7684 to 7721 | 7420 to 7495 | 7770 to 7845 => 1.8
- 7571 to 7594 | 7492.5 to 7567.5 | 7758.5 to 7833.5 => -0.2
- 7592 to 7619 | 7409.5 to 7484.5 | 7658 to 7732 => -1.5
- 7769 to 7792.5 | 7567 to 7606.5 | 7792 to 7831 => 0.5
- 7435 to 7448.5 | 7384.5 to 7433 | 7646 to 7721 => -0.2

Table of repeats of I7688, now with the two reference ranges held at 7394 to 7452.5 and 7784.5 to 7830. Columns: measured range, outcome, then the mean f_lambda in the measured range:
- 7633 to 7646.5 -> -0.3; 7.18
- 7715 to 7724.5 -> 0.2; 6.81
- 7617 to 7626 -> -0.4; 7.36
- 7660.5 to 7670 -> 1.5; 5.94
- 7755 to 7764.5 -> 0.3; 6.76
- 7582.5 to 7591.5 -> -0.3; 7.33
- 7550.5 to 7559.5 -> -0.6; 7.6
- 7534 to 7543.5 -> -0.8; 7.72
